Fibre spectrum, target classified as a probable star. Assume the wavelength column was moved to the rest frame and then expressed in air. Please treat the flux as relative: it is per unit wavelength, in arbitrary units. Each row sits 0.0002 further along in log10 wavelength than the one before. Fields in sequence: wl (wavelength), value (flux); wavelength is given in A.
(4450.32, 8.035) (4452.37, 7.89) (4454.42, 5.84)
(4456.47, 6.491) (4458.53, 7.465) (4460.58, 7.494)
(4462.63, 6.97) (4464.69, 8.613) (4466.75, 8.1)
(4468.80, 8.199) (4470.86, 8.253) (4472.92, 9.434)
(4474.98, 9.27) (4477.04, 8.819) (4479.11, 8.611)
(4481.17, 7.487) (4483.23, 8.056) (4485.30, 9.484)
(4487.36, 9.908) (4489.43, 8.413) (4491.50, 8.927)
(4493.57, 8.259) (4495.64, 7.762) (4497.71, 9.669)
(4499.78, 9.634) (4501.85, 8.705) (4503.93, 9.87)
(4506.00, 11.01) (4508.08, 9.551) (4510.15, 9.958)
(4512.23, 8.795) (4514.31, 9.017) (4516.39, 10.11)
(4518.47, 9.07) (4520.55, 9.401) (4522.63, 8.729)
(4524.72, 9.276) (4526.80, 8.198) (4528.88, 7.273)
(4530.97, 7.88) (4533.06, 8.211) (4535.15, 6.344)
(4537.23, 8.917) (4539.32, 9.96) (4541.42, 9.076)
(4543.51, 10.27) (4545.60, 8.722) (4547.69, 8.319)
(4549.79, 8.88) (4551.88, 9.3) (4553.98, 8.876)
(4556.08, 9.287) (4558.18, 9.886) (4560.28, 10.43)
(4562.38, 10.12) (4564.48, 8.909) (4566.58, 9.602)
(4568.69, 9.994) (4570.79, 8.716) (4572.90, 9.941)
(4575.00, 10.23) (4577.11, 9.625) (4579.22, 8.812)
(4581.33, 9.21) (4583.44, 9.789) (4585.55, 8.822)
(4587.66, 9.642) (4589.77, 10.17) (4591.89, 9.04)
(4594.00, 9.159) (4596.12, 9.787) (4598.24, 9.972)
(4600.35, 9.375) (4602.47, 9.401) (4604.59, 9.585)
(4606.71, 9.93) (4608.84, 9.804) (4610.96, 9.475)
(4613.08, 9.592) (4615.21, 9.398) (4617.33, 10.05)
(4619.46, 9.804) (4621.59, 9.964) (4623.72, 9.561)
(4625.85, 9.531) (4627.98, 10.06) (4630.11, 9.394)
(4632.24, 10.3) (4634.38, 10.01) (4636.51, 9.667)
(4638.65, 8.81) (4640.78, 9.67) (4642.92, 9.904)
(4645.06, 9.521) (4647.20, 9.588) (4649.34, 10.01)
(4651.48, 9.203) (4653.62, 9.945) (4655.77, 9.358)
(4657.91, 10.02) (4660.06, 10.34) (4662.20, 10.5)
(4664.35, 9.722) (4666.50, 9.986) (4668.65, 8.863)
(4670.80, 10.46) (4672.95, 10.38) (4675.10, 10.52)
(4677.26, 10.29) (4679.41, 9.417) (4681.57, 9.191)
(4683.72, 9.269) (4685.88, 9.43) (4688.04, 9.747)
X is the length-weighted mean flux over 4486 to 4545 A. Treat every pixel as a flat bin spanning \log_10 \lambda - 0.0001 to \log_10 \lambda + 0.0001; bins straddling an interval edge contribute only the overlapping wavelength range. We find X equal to 9.01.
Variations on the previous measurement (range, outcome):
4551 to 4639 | 9.6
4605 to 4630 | 9.72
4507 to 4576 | 9.13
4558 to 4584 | 9.62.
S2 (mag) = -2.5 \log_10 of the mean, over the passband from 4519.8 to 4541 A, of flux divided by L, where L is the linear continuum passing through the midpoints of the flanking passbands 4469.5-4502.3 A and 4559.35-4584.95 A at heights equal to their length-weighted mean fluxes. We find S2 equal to 0.10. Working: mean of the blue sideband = 8.79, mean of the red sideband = 9.6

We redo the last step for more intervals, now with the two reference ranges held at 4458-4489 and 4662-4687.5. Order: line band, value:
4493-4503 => -0.03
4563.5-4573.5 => -0.04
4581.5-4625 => -0.03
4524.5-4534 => 0.09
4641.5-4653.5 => -0.01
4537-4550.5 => -0.03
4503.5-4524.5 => -0.10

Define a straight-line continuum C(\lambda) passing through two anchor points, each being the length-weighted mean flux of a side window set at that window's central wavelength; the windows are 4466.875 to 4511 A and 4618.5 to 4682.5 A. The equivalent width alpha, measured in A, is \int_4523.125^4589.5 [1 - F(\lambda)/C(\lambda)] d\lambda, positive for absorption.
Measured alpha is 1.5 A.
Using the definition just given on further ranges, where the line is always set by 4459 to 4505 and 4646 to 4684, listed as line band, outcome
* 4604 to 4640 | -0.5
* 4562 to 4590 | -0.8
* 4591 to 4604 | -0.1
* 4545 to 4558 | 0.2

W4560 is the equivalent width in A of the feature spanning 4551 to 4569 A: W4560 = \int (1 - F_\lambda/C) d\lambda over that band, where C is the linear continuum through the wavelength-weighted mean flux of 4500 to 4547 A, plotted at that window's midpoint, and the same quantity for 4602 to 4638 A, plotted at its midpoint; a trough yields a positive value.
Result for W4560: -0.6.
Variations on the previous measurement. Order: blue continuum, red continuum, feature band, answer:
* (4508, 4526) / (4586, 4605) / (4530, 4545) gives 1.1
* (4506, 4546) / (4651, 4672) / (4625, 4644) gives -0.1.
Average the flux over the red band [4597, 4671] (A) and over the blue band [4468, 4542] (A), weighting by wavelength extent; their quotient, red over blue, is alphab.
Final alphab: 1.1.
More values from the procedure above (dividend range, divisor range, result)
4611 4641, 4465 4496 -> 1.13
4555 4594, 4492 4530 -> 1.05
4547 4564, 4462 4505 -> 1.08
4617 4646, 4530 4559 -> 1.10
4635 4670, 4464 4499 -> 1.12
